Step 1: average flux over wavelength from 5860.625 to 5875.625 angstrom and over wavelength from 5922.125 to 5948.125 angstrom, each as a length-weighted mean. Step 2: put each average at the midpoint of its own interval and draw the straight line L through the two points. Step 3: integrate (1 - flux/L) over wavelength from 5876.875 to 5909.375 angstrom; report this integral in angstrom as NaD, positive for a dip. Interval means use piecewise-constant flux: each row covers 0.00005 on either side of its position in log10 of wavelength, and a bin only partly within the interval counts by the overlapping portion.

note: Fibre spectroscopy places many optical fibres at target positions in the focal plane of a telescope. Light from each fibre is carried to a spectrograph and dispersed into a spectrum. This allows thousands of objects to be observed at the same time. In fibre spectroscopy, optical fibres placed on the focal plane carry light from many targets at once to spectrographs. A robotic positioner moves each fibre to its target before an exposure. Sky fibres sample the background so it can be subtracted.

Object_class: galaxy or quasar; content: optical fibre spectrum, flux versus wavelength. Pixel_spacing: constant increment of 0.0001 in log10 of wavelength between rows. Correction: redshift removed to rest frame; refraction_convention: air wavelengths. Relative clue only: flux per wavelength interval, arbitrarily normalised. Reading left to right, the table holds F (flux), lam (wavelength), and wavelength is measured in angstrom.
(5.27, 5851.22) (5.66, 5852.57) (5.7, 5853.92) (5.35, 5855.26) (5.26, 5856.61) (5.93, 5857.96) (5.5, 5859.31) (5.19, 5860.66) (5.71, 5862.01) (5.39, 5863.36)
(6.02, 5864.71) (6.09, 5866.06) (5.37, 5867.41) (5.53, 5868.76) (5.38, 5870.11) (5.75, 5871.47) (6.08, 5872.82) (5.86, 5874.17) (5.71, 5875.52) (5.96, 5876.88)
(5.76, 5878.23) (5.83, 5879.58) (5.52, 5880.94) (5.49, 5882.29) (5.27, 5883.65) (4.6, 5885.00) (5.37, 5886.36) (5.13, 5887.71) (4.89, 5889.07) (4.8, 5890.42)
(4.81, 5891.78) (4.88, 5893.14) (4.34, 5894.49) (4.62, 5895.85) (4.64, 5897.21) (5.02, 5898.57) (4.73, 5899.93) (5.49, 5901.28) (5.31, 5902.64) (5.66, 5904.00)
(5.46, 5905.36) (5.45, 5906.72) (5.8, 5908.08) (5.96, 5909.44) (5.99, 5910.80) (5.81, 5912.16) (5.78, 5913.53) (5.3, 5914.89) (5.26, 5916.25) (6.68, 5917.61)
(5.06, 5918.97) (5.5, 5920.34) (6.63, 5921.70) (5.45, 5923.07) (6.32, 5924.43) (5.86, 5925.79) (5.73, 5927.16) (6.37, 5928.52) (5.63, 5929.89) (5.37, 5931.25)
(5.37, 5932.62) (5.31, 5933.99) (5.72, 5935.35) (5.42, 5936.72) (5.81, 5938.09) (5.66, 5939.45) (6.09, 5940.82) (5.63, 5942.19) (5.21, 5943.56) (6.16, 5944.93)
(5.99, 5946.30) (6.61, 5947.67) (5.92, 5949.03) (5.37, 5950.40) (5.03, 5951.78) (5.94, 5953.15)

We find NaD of 3.0 angstrom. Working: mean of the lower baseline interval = 5.69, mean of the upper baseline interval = 5.77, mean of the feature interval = 5.2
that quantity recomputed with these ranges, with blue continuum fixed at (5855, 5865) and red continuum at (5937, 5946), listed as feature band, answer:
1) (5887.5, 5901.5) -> 2.00 angstrom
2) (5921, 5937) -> -0.15 angstrom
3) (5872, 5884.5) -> -0.28 angstrom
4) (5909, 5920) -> -0.08 angstrom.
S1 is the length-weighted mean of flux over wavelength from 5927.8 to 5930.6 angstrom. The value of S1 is 6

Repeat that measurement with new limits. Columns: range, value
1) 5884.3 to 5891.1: 4.96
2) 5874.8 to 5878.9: 5.81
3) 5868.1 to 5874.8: 5.72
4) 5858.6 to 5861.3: 5.35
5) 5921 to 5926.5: 6.06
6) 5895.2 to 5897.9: 4.62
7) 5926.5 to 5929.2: 6.06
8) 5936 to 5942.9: 5.72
